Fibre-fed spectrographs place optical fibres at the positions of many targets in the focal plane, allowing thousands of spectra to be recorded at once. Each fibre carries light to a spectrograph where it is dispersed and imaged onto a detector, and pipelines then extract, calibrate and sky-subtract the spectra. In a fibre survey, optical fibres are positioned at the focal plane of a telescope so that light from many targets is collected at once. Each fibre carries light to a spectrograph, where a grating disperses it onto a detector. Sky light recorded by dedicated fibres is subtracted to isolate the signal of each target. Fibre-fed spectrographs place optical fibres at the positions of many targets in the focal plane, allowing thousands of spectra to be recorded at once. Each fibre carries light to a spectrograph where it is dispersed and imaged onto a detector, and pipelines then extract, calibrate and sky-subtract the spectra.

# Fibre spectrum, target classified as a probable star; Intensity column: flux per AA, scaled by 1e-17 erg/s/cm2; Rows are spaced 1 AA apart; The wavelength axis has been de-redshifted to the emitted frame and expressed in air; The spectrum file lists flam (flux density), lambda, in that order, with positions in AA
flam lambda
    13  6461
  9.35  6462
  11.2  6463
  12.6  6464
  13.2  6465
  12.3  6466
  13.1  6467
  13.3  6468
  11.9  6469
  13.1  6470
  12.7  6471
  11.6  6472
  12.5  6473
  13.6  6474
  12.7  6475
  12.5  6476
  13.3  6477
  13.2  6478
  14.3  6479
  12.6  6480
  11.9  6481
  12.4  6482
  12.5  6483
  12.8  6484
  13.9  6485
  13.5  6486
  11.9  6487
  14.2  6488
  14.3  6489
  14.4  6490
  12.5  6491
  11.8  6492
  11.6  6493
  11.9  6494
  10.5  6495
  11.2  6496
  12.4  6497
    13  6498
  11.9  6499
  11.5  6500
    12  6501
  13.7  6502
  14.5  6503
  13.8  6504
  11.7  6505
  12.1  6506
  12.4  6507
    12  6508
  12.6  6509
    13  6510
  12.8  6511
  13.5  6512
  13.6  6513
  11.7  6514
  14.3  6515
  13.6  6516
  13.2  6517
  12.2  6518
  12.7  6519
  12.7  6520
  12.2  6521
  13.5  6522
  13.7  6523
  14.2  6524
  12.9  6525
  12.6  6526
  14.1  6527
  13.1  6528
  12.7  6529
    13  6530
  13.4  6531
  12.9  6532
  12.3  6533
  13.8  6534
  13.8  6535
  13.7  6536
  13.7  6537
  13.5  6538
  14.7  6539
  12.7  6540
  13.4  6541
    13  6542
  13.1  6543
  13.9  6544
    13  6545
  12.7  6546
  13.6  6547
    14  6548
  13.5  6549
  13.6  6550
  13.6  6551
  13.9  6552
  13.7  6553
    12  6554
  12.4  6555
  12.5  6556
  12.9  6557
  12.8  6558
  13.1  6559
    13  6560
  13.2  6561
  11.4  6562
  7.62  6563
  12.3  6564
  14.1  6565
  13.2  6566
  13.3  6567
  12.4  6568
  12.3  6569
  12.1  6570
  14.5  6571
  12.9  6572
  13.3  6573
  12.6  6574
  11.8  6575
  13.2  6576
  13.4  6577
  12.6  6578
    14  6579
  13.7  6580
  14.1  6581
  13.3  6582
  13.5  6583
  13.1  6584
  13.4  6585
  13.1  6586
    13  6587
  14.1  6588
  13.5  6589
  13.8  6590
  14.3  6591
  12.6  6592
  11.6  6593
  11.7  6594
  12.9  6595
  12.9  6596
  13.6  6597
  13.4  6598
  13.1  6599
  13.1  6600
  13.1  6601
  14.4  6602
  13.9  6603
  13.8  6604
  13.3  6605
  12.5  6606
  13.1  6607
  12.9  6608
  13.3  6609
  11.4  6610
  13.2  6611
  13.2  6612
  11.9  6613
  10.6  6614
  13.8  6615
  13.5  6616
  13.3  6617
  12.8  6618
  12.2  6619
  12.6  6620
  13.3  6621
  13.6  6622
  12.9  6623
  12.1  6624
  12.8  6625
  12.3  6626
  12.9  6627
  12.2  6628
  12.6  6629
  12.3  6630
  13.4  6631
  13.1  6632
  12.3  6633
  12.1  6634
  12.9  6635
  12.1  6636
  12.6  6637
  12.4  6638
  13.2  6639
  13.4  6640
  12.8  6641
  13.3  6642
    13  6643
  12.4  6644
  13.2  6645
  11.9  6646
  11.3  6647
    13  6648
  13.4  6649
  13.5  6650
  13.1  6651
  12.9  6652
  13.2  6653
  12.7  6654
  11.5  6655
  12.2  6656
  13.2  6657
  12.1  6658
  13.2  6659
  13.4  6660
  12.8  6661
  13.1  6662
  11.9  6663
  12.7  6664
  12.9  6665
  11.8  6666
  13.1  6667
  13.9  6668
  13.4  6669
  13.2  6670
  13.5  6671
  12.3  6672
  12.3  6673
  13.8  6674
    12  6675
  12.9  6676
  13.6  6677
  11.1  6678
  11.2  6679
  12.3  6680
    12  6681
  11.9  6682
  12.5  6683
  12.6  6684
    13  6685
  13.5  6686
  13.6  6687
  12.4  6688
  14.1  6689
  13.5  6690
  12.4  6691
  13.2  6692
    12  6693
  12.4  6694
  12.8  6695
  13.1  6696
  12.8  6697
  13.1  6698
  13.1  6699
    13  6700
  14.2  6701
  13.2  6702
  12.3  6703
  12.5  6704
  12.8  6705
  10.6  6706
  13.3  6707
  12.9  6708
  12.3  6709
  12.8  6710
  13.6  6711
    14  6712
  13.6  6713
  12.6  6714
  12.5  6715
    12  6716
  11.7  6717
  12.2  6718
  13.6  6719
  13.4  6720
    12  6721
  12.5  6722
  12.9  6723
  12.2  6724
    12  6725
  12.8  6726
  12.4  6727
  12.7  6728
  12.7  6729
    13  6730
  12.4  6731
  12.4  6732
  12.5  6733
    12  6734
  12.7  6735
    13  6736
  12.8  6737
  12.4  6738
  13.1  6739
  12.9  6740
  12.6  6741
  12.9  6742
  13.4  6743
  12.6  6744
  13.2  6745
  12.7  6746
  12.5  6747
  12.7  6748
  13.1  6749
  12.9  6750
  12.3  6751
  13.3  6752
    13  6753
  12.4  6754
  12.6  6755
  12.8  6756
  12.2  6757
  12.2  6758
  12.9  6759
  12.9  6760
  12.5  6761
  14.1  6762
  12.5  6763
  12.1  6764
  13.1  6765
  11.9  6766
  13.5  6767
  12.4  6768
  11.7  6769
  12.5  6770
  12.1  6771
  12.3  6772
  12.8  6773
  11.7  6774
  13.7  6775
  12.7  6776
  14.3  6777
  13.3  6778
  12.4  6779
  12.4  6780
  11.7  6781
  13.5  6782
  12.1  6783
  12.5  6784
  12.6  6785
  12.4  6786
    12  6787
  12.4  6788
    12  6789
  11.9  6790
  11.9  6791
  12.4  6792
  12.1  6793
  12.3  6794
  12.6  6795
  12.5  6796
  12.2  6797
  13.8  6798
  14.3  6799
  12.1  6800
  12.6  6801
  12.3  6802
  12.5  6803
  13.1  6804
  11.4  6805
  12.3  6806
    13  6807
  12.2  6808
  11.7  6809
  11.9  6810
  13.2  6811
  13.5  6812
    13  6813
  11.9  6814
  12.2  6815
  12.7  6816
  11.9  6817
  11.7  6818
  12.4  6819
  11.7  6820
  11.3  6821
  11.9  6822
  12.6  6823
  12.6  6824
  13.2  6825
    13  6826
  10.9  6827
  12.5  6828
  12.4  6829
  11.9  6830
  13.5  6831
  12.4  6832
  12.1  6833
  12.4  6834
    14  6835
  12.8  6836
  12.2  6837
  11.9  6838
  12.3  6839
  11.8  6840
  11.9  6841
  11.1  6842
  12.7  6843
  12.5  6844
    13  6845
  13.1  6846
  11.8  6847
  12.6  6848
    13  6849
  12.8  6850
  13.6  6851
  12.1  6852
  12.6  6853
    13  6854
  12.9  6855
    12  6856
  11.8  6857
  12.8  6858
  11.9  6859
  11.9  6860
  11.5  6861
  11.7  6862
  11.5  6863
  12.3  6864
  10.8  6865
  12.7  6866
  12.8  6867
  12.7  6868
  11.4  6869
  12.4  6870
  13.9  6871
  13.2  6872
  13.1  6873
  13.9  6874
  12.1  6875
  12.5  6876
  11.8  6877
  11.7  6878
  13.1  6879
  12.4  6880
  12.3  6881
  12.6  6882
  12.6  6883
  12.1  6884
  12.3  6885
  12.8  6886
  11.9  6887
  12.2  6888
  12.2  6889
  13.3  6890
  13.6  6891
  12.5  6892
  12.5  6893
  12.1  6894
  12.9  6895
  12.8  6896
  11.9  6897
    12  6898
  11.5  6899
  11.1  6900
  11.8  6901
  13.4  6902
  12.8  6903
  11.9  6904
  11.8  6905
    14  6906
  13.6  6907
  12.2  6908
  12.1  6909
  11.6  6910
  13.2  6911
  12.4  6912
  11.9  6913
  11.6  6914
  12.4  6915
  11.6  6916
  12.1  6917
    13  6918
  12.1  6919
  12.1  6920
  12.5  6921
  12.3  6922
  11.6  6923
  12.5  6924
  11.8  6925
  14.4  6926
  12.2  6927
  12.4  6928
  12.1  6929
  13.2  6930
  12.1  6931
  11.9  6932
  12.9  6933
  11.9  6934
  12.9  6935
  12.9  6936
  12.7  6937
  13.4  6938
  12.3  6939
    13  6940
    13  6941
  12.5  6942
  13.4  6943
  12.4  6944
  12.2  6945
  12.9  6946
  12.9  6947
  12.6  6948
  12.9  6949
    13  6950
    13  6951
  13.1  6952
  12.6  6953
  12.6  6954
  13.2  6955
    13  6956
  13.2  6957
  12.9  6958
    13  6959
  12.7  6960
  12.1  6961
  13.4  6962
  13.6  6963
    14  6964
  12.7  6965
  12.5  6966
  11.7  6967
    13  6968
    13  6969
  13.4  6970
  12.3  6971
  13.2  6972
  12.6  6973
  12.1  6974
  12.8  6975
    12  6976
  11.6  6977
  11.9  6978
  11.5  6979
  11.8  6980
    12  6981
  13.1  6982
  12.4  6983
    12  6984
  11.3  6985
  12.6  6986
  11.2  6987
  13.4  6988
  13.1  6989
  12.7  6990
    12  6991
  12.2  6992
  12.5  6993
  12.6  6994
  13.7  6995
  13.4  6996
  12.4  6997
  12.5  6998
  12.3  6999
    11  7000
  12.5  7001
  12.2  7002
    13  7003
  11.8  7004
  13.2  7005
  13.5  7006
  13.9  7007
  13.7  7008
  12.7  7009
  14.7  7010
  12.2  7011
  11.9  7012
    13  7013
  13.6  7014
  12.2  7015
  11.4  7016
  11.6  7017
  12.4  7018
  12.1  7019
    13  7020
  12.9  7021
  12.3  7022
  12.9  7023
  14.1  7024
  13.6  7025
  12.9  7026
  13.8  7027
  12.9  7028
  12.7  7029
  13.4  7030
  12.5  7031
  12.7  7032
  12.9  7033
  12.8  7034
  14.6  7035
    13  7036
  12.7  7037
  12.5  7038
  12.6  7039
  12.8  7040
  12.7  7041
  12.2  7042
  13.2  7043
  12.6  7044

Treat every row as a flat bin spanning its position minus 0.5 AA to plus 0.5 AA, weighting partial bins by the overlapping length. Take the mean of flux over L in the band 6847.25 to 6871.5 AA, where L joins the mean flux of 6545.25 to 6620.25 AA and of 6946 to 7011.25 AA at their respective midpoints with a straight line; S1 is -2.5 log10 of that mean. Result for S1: 0.04 mag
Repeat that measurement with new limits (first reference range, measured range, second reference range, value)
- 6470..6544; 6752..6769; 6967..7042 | 0.01 mag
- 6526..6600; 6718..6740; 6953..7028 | 0.02 mag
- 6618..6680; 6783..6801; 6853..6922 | 0.00 mag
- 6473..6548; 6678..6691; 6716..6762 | 0.01 mag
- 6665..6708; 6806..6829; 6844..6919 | 0.02 mag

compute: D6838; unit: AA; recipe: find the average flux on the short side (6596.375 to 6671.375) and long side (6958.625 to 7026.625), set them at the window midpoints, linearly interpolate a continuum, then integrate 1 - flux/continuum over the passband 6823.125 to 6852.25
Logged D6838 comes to 0.5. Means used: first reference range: 12.9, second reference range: 12.6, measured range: 12.5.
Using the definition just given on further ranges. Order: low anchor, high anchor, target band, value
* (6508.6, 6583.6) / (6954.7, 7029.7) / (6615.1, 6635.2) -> 0.35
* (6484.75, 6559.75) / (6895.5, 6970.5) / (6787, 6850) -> 1.50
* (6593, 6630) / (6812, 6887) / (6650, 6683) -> 0.22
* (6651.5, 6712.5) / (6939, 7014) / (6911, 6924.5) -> 0.53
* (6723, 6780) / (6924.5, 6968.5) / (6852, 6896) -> 1.10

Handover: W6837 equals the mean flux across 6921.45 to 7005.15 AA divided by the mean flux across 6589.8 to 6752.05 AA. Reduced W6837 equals 1.0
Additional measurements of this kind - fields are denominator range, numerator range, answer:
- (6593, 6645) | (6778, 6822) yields 0.96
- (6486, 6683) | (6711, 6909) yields 0.97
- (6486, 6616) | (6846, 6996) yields 0.96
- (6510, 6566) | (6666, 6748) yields 0.97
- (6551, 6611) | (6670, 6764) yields 0.98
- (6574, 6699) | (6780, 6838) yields 0.96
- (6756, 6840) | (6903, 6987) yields 1.01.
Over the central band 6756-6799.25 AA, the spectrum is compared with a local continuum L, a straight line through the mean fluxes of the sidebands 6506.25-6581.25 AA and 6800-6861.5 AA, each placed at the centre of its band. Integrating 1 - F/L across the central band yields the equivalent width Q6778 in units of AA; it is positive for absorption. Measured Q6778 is -0.3 AA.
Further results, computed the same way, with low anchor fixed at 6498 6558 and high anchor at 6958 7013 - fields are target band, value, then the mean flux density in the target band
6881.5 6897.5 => 0.24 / 12.5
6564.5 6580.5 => -0.05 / 13.1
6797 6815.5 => 0.29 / 12.6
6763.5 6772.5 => 0.31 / 12.4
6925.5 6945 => -0.06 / 12.7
